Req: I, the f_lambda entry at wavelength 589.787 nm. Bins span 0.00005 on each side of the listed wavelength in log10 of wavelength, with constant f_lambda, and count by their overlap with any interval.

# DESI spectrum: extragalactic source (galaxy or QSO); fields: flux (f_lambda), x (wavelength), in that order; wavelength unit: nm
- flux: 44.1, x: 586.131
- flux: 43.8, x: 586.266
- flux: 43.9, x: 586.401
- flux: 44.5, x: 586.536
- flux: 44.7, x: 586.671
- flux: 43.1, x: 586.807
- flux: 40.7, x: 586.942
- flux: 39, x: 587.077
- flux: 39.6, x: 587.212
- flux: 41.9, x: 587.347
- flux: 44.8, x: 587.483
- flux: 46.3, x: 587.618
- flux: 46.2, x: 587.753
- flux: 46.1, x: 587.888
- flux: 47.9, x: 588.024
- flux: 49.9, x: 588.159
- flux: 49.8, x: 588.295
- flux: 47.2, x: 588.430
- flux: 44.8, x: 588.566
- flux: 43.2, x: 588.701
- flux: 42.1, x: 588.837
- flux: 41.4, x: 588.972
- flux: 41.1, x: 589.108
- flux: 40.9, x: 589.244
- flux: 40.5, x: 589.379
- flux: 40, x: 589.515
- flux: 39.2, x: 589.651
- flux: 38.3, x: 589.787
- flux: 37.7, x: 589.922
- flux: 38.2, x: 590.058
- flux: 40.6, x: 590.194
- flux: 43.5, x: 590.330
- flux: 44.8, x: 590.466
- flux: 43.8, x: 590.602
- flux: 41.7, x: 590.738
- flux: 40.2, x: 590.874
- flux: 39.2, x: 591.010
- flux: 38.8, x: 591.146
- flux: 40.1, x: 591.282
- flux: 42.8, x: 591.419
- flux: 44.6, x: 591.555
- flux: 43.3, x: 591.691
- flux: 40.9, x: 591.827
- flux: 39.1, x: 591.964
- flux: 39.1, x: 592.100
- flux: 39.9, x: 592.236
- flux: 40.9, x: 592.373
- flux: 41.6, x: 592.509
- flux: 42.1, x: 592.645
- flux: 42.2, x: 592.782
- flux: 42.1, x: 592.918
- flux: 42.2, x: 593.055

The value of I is 38.3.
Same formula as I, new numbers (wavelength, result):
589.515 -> 40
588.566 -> 44.8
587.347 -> 41.9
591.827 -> 40.9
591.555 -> 44.6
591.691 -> 43.3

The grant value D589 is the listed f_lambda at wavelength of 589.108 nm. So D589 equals 41.1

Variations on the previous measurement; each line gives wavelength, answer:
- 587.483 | 44.8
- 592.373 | 40.9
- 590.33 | 43.5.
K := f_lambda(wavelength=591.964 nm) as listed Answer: 39.1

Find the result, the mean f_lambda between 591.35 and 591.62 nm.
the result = 43.6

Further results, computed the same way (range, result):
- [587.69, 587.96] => 46.1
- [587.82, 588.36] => 48.4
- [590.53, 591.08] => 41.3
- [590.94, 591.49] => 40.2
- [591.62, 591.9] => 42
